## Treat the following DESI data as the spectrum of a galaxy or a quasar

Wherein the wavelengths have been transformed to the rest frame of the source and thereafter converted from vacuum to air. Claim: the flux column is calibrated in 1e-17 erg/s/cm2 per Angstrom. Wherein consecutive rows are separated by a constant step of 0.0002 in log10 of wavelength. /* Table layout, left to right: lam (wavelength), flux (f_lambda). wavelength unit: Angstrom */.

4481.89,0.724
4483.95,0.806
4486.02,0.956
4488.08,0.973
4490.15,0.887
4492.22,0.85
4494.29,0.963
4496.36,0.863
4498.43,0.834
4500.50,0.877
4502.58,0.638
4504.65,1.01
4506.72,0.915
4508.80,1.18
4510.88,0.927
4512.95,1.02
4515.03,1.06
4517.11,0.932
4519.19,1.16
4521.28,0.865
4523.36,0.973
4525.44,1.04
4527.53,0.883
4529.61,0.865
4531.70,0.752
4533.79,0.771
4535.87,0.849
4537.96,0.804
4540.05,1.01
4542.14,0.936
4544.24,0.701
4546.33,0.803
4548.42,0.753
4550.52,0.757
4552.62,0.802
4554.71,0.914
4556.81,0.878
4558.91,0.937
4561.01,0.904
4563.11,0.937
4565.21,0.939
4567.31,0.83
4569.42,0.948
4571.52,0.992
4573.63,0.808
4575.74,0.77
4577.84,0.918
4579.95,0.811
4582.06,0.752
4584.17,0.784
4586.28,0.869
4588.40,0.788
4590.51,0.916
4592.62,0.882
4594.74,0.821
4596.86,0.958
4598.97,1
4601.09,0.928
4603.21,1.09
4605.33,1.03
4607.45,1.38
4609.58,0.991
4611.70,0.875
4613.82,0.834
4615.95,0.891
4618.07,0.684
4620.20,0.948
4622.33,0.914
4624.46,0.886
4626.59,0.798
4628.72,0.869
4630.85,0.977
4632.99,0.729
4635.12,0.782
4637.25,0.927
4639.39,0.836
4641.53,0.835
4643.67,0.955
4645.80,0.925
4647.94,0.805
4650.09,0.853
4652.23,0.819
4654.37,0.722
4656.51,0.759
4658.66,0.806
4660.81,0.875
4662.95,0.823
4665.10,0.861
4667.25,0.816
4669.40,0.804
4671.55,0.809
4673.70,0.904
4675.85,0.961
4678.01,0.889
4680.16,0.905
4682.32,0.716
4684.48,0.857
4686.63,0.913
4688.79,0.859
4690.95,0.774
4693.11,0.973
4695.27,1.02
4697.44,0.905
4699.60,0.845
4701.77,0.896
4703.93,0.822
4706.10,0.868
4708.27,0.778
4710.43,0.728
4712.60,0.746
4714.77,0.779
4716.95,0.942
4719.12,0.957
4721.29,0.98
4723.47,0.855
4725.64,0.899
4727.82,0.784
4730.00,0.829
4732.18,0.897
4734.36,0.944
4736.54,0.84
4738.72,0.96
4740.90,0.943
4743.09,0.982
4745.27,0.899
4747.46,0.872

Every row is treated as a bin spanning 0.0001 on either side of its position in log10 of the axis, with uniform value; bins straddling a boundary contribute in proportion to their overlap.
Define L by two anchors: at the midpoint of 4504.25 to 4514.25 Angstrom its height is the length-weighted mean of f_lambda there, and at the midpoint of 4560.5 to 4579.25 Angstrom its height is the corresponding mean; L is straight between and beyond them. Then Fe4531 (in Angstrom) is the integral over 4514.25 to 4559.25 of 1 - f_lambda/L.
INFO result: 3.60 Angstrom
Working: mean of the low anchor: 1.01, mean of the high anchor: 0.892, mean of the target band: 0.882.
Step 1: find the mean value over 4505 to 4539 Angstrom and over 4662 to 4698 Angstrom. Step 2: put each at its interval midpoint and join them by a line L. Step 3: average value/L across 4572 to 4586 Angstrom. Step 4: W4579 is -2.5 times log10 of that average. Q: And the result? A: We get 0.12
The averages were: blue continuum 0.939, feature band 0.818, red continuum 0.87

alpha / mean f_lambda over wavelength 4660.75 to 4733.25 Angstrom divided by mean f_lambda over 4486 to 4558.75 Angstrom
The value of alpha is 1.0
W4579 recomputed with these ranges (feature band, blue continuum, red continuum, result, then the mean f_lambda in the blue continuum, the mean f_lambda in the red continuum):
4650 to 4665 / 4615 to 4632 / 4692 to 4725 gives 0.081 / 0.87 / 0.873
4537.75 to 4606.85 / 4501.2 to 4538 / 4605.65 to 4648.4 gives 0.035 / 0.927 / 0.896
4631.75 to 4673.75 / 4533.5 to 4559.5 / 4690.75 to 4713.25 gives 0.025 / 0.84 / 0.855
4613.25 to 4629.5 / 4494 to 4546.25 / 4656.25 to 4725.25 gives 0.033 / 0.91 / 0.859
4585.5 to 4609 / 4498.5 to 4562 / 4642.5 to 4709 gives -0.110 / 0.896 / 0.856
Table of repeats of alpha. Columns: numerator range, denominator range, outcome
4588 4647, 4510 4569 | 1.02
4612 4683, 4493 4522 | 0.90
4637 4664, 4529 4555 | 1.02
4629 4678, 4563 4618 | 0.93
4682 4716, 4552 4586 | 0.97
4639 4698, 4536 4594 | 1.00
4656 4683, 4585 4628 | 0.91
